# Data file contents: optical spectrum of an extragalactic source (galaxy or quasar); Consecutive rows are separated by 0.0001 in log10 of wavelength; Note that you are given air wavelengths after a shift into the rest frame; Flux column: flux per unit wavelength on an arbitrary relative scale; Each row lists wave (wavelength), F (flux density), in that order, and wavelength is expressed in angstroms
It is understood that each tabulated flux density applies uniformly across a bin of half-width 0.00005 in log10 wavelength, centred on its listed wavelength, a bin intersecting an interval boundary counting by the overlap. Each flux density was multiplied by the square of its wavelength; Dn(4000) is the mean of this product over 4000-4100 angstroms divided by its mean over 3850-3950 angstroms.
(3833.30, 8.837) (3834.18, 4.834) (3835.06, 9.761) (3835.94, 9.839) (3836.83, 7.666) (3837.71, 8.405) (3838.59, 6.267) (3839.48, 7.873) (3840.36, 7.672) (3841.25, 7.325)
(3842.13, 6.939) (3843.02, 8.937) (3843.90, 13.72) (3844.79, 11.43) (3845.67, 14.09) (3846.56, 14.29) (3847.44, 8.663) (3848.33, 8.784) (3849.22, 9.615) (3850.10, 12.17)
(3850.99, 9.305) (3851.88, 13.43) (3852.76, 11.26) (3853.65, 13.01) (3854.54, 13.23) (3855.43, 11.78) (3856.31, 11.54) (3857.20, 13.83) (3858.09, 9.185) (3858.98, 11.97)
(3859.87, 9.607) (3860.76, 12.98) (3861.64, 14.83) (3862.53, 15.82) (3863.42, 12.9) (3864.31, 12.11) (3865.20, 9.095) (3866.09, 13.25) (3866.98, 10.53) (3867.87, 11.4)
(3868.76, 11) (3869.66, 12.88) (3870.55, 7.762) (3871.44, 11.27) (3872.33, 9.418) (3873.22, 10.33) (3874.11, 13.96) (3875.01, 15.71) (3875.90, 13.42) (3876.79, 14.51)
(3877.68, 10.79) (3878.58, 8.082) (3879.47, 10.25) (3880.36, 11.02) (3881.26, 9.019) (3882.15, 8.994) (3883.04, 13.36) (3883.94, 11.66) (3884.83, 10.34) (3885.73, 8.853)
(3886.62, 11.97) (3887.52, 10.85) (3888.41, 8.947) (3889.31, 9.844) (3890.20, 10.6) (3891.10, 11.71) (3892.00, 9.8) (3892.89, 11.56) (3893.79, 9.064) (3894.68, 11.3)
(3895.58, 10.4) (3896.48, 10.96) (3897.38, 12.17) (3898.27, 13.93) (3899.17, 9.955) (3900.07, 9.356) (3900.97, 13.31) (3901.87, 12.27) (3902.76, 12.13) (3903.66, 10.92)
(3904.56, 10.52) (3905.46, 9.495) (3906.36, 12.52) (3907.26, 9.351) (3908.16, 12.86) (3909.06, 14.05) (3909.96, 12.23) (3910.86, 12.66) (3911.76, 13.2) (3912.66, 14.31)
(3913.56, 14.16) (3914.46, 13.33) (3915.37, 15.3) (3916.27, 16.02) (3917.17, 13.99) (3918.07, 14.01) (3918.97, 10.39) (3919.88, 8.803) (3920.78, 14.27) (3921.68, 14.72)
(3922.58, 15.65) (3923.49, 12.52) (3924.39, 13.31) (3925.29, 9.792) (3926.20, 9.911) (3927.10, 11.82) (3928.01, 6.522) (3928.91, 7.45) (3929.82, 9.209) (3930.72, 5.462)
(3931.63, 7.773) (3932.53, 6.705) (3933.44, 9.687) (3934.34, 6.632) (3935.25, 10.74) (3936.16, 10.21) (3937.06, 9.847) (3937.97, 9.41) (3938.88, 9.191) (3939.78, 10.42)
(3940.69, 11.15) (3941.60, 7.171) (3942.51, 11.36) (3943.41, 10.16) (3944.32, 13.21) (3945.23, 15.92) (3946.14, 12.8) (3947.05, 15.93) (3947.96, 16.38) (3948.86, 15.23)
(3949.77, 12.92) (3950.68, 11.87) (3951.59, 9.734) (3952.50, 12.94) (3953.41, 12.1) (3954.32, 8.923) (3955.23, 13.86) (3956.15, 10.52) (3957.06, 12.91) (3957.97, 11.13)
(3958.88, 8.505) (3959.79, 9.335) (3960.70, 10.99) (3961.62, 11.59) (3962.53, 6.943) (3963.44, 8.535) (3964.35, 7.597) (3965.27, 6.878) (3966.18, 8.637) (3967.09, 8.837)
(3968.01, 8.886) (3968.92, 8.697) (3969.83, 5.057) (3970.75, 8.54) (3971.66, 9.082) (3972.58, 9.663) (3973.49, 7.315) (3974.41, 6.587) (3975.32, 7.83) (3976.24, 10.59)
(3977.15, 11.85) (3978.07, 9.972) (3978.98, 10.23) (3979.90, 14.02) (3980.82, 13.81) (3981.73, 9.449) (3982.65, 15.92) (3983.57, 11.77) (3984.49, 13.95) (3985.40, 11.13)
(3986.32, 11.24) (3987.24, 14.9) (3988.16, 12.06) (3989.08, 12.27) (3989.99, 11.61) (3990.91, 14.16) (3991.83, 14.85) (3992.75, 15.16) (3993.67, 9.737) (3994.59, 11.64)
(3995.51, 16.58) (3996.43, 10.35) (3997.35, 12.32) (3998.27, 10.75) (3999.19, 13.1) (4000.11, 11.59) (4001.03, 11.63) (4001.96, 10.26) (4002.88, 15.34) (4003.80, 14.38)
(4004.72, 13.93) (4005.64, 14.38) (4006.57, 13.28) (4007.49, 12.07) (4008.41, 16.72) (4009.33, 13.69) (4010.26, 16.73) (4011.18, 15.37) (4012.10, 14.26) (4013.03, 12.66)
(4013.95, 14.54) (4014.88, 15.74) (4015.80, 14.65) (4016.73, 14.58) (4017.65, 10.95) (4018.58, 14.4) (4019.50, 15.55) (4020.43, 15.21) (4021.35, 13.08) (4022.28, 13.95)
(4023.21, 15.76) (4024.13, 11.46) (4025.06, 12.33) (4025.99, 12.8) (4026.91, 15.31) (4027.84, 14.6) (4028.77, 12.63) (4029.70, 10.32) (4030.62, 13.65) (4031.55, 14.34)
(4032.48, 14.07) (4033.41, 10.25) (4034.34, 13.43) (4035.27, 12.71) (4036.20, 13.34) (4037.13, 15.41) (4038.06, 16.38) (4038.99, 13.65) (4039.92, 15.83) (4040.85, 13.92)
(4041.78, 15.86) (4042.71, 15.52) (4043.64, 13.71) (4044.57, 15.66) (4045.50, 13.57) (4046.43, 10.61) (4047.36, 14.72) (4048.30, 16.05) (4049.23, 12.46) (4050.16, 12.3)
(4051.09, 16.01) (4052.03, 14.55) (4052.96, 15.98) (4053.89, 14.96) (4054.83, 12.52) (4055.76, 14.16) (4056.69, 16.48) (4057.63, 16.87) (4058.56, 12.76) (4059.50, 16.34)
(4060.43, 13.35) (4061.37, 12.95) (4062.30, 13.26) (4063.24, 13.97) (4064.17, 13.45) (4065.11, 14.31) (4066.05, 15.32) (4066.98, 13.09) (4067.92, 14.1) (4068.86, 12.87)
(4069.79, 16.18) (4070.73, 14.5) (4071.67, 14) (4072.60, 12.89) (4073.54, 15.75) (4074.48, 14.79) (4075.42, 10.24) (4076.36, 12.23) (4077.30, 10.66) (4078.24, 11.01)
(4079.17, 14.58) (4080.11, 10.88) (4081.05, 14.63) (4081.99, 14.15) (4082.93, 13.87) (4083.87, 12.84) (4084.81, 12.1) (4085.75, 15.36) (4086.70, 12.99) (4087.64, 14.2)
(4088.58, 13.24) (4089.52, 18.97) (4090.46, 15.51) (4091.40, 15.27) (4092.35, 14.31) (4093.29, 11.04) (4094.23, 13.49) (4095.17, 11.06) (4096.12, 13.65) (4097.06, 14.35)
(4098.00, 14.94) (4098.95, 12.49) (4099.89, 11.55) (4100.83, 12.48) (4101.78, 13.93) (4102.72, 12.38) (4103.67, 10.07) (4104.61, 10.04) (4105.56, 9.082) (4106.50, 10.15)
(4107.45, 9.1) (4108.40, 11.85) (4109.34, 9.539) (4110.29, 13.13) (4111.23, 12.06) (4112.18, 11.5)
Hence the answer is 1.3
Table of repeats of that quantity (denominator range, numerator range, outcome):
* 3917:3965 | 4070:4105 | 1.31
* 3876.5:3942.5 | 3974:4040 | 1.25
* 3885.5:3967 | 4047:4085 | 1.33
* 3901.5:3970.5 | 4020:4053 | 1.32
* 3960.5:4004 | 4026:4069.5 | 1.32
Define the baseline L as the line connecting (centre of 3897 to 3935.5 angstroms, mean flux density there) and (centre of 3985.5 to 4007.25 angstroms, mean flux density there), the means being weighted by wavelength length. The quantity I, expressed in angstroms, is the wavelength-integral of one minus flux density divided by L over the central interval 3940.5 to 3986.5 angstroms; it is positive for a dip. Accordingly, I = 5.5 angstroms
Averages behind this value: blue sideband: 11.5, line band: 10.8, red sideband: 12.8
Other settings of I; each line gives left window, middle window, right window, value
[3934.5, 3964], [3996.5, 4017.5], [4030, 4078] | -1.4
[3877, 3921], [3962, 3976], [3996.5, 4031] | 5.2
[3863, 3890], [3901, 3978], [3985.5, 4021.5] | 8.6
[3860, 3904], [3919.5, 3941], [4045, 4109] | 3.3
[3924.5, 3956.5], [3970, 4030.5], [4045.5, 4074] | -1.0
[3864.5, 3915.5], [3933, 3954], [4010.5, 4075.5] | 1.4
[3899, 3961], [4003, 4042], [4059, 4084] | -3.5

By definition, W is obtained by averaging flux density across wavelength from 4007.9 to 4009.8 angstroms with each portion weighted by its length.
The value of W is 15.1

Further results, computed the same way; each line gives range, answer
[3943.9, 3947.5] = 14.5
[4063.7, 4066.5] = 14.3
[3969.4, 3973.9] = 7.95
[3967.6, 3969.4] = 8.77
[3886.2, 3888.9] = 10.5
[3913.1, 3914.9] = 13.8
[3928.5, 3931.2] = 7.36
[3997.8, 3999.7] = 11.9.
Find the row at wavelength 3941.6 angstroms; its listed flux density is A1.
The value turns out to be 7.171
